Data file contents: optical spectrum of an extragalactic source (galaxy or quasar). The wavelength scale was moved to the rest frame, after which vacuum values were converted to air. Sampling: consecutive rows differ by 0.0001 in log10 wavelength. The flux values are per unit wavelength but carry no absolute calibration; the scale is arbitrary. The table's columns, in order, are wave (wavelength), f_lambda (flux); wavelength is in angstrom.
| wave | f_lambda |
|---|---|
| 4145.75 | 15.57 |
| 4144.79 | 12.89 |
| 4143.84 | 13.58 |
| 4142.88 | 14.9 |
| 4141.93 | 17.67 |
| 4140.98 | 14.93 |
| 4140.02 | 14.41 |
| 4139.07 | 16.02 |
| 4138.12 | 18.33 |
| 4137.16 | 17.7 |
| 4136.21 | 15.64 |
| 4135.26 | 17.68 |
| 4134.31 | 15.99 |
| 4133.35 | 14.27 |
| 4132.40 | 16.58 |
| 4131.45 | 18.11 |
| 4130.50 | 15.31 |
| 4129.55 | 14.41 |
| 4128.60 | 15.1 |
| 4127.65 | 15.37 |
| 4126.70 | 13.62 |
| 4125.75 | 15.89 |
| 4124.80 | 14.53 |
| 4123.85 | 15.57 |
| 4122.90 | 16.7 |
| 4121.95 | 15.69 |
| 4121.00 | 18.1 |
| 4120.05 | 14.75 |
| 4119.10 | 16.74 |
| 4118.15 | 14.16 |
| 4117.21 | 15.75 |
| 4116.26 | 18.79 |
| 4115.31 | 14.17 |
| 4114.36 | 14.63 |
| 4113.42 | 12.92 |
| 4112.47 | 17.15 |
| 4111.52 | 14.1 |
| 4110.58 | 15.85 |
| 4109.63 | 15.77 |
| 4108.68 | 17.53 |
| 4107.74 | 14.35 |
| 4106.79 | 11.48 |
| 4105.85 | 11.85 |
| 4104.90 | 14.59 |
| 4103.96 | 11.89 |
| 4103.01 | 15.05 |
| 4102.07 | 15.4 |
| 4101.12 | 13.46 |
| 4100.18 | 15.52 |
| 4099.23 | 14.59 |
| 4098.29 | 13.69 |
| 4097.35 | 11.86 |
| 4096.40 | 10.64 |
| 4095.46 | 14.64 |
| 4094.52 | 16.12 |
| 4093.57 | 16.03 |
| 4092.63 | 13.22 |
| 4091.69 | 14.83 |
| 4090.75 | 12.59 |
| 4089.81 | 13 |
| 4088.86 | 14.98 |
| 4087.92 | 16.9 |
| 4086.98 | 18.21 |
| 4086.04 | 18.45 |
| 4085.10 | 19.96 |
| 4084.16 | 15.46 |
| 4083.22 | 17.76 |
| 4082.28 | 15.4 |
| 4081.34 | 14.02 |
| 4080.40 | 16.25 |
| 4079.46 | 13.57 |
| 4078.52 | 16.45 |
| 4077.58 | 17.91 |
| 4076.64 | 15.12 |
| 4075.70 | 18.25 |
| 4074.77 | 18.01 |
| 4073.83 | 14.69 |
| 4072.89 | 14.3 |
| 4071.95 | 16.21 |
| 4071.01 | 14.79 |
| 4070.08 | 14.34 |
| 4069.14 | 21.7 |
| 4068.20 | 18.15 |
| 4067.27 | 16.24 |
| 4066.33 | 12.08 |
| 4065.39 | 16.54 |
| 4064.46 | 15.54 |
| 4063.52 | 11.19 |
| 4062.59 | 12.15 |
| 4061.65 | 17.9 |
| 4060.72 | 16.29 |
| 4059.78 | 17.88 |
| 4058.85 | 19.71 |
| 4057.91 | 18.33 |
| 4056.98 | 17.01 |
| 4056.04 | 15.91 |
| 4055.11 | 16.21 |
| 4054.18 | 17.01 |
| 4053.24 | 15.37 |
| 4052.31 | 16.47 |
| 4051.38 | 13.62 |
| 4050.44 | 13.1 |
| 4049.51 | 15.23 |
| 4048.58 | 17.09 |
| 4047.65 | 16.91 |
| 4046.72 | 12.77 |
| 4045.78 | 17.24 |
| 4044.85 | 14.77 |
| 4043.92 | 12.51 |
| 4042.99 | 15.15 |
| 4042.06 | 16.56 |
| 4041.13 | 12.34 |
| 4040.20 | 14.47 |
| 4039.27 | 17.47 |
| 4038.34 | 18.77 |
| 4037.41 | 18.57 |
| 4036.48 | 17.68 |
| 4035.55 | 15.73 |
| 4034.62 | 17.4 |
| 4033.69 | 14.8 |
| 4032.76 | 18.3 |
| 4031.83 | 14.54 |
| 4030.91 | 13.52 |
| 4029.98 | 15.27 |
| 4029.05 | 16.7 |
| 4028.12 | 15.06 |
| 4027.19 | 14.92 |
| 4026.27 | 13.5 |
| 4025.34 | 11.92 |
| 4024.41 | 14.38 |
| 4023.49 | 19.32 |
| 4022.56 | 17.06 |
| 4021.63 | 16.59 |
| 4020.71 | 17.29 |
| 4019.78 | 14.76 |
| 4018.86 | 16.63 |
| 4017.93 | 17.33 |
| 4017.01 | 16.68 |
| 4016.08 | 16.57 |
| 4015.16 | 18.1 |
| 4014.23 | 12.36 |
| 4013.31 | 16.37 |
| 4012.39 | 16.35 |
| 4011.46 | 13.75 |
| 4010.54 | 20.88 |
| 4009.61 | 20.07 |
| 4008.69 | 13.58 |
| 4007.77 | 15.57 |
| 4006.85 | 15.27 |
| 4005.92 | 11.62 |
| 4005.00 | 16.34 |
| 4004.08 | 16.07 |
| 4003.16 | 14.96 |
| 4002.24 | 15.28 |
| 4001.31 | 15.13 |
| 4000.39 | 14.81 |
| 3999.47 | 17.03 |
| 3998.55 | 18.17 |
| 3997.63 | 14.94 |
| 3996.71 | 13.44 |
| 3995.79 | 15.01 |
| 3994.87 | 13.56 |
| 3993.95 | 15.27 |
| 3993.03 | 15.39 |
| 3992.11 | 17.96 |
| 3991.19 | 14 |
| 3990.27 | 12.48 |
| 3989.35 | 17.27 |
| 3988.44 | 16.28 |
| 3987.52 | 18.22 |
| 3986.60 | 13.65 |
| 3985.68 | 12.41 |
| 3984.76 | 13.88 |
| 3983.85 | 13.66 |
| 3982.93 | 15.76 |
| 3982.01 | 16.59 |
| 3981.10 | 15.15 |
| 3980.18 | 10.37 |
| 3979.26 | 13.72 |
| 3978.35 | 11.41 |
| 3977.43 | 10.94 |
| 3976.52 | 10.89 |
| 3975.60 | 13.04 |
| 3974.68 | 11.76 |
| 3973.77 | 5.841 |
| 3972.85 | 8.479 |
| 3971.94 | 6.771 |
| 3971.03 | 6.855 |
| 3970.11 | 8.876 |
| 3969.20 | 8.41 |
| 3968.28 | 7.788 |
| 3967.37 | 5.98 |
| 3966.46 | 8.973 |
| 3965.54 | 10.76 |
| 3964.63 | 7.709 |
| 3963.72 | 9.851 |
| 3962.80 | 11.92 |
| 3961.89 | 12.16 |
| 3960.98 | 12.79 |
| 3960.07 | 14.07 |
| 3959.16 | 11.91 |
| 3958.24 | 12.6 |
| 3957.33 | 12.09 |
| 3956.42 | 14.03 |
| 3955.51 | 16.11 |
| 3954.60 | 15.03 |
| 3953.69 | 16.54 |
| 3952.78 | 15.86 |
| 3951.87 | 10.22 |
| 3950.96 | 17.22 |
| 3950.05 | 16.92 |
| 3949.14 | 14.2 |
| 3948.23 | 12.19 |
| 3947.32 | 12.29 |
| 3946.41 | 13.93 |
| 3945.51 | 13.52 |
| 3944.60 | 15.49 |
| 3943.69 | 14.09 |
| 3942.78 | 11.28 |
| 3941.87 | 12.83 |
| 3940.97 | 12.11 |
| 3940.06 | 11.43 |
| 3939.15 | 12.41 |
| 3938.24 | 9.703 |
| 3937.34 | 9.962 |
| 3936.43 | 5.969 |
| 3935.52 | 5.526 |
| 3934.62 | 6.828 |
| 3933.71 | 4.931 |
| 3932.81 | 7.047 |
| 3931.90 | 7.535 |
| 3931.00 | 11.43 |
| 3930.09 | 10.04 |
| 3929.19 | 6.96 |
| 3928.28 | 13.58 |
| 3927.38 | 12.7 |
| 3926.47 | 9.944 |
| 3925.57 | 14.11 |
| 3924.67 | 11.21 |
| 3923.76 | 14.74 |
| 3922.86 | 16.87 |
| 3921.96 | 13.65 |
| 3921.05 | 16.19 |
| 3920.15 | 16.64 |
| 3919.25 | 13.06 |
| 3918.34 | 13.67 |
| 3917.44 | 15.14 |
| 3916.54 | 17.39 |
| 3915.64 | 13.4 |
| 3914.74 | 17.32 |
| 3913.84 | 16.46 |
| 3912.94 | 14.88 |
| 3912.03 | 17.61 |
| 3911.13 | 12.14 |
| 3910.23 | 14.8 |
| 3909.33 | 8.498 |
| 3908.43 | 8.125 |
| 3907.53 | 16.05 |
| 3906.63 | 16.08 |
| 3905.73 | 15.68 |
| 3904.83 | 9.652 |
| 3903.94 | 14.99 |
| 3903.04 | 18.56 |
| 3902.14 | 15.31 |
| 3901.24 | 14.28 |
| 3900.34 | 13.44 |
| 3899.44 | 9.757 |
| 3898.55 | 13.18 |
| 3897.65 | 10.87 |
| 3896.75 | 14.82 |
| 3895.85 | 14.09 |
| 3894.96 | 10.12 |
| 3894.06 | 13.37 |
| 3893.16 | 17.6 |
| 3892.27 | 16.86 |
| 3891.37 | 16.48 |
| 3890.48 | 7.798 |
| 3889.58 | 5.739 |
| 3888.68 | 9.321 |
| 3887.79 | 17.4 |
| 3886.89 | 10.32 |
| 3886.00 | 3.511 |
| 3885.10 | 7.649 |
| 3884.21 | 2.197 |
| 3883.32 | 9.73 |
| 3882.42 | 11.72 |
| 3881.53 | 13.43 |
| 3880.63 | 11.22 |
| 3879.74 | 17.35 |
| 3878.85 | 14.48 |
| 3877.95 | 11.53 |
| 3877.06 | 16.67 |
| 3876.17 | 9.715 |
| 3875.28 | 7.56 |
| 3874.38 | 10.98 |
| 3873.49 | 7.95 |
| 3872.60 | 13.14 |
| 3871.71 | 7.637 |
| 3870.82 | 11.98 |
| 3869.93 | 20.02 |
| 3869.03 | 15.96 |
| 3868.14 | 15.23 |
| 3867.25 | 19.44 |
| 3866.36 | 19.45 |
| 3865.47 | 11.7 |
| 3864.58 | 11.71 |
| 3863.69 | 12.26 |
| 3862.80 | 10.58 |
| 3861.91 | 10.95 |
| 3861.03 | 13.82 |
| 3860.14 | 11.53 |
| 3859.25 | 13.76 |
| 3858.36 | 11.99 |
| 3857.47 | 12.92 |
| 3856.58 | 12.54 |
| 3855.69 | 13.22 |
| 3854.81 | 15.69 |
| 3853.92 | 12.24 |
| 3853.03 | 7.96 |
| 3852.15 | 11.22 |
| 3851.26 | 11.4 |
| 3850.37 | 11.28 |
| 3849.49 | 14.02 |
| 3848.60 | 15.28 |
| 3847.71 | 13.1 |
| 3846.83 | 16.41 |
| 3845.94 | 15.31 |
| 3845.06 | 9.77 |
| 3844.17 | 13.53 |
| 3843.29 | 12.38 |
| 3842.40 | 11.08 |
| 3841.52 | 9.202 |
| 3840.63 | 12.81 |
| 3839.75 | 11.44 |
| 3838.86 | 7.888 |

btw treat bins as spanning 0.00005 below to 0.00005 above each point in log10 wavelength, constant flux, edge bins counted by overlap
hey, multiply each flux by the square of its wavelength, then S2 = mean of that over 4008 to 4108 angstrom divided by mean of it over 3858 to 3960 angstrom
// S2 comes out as 1.3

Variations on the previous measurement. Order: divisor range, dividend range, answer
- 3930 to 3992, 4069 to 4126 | 1.38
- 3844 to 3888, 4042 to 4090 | 1.43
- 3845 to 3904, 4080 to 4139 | 1.37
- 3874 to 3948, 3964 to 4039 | 1.22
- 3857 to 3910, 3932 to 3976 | 0.92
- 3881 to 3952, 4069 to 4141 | 1.37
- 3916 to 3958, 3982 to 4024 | 1.30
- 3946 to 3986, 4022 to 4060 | 1.37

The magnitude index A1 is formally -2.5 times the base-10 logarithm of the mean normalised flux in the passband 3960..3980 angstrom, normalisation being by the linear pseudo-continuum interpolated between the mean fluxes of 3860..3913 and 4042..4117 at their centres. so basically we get 0.366 mag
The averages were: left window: 12.6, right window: 15.4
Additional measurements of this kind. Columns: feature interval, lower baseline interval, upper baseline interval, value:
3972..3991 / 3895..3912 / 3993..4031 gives 0.16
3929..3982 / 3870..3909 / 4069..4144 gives 0.17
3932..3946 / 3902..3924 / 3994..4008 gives 0.41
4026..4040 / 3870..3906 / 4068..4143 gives -0.13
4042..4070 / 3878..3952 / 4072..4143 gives -0.09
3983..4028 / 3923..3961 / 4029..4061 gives -0.08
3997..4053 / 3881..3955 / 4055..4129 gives -0.10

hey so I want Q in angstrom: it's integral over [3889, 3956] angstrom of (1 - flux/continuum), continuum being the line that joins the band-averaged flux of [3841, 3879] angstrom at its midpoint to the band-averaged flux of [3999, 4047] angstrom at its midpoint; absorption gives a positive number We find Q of 4.7 angstrom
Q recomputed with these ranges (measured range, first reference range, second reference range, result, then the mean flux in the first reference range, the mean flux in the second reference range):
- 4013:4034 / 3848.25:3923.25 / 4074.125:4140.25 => -1.8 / 13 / 15.4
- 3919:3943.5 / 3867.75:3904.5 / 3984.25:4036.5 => 4.3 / 12.3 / 15.6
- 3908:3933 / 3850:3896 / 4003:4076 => 0.2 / 12.2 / 15.9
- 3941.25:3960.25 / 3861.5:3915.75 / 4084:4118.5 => -0.7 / 12.8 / 14.9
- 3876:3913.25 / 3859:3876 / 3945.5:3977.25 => -0.2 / 12.9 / 11.6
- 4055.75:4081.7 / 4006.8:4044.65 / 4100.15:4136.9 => -0.8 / 16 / 15.3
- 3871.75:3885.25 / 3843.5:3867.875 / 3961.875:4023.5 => 2.3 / 13.1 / 13.8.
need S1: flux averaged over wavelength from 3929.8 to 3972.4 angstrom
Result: 11.2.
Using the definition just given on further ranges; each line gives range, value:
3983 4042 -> 15.7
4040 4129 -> 15.4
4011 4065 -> 15.8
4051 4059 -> 16.5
